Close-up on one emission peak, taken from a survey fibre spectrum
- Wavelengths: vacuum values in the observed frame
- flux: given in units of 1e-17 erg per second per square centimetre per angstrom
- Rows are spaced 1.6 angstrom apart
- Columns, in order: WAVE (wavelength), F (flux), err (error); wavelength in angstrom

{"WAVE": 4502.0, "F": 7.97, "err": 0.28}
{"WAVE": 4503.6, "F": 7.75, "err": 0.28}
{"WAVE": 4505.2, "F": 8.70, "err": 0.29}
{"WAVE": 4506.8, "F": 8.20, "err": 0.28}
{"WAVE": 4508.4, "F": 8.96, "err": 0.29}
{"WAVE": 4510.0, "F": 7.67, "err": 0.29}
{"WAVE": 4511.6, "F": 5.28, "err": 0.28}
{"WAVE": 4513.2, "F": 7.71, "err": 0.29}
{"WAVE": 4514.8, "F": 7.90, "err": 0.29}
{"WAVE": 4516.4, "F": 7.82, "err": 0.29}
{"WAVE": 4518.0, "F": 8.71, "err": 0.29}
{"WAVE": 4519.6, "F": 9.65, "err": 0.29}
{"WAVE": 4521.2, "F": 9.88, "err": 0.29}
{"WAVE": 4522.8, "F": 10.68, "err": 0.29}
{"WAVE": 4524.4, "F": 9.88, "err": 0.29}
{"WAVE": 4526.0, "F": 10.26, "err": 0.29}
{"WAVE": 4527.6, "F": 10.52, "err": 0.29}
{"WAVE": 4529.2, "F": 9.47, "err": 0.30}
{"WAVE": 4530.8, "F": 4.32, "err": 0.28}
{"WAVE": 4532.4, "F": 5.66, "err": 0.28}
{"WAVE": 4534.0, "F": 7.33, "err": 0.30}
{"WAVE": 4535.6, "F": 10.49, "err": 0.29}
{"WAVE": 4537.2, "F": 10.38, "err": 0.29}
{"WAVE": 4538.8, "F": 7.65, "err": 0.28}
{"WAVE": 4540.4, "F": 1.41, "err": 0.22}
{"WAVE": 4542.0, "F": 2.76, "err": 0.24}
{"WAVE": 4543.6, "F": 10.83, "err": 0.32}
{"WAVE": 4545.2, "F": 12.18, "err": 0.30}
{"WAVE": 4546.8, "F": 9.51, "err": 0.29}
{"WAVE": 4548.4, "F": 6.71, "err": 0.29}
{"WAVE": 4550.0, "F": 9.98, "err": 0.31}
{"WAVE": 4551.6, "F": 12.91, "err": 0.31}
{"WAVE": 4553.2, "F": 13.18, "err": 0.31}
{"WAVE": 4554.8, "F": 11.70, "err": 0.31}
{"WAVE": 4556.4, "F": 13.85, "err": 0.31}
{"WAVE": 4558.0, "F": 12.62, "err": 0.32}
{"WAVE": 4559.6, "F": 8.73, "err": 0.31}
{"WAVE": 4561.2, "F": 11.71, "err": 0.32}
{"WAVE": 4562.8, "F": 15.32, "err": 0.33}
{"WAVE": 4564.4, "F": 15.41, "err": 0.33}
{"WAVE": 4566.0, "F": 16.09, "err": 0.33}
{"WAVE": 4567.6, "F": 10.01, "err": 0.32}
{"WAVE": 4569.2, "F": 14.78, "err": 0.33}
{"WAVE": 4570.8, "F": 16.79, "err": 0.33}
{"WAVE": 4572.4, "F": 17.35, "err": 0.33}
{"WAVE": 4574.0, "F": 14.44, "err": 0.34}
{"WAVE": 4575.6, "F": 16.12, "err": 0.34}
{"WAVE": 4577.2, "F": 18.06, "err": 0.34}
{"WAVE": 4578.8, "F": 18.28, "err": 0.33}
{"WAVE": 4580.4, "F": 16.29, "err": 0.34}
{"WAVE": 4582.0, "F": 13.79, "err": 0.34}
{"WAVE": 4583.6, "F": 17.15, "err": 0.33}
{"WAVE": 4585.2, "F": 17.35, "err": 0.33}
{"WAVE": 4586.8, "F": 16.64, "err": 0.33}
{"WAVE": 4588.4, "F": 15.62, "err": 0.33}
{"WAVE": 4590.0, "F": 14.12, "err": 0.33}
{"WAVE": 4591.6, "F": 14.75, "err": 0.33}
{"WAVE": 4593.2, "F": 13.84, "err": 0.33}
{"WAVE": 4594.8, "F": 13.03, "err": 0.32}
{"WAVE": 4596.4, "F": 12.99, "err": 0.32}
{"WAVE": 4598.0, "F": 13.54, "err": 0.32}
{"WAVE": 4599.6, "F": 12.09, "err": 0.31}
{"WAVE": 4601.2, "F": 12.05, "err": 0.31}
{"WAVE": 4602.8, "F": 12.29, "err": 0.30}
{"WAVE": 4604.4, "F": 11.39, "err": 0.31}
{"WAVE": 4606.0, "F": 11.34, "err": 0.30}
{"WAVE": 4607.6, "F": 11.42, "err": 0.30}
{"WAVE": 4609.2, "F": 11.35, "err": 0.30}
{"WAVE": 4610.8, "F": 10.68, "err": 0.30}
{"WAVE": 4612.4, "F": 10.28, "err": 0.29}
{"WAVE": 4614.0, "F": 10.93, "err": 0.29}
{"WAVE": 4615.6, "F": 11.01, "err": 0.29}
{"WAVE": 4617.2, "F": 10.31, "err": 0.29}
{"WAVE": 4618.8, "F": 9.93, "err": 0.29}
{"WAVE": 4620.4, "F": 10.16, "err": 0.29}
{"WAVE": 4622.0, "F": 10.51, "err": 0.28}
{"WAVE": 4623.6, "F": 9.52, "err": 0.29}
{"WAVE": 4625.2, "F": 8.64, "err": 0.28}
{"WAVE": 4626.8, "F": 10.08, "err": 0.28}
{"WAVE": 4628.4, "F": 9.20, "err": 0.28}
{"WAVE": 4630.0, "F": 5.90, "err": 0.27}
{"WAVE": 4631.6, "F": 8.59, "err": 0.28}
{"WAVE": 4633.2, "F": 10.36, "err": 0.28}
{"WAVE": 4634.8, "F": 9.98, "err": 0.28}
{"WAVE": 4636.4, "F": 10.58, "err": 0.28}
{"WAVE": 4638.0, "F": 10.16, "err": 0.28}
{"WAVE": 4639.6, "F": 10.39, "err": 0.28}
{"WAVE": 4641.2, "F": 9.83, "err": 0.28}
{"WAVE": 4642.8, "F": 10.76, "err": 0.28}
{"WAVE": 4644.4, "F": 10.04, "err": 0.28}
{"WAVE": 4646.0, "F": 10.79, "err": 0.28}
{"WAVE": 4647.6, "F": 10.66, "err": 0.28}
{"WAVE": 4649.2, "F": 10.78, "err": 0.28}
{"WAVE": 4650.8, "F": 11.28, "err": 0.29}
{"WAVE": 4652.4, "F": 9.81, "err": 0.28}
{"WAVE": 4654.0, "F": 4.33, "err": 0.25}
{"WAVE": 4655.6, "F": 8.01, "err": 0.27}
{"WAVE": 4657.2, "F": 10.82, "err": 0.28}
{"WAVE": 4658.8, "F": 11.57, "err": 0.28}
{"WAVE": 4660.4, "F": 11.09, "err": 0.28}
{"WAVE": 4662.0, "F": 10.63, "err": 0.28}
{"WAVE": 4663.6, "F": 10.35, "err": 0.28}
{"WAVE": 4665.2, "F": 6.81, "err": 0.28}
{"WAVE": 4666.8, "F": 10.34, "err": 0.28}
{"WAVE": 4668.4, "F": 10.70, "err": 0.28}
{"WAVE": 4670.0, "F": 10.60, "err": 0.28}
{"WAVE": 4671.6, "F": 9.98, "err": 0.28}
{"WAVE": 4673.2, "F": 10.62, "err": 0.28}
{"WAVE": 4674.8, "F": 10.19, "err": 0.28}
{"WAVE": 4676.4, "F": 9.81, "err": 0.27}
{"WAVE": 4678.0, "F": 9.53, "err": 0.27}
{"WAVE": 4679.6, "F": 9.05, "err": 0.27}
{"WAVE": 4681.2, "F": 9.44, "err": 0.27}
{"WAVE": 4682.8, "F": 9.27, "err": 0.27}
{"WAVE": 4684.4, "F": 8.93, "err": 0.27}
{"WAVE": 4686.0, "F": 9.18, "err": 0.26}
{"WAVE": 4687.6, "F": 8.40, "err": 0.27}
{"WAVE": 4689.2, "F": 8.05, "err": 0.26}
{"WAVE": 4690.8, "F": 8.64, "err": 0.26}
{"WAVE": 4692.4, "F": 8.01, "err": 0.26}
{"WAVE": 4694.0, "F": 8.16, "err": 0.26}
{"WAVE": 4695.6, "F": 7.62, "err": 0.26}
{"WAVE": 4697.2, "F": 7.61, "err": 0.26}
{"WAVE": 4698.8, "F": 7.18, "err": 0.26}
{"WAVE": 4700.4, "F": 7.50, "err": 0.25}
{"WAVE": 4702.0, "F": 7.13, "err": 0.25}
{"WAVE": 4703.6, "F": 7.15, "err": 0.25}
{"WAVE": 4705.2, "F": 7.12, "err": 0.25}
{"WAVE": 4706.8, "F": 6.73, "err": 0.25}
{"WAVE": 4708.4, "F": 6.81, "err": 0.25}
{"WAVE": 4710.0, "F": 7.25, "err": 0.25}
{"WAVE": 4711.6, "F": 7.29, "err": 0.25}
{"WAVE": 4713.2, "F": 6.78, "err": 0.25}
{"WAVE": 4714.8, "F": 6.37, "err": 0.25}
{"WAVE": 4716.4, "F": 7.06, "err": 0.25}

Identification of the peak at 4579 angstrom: Ly-alpha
